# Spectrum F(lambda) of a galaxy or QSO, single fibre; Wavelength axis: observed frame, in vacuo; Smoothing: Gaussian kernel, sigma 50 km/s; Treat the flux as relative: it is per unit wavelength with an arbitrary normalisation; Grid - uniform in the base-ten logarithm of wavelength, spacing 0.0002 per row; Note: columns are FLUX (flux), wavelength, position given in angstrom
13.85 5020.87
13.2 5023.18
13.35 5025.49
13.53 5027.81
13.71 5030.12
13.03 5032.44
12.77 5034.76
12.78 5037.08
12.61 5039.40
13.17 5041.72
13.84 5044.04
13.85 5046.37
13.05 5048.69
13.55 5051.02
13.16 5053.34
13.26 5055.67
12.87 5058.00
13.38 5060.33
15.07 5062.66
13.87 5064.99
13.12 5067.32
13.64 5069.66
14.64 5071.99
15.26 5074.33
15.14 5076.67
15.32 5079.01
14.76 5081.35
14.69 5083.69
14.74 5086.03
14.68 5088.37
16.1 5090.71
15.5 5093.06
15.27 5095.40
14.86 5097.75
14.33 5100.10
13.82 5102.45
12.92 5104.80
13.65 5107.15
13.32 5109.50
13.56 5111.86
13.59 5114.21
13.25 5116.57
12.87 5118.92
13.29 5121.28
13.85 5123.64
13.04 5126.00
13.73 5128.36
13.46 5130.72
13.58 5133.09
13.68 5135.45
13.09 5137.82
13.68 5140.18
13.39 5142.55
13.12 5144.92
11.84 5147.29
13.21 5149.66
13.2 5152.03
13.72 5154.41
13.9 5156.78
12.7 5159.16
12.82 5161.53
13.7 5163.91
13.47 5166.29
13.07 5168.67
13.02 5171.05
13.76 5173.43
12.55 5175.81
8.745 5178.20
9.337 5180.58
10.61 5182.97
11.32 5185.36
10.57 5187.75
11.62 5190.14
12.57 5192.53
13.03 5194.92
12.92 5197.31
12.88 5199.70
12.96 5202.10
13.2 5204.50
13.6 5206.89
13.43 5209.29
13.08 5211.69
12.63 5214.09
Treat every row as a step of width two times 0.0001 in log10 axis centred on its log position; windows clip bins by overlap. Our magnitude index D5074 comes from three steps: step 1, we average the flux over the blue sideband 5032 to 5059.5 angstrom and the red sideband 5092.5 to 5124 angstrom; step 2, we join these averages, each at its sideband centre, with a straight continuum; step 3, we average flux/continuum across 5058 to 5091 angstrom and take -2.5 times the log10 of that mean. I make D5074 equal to -0.08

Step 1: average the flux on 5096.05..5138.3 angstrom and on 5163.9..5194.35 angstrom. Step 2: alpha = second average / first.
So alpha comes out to 0.87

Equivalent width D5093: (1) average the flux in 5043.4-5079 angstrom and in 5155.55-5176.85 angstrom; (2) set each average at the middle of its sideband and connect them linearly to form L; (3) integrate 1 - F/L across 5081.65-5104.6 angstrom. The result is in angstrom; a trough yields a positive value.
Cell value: -1.85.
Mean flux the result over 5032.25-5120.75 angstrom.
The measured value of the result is 13.9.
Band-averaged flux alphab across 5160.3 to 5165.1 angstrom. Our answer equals 13.3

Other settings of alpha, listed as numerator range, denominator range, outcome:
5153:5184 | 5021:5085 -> 0.90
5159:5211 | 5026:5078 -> 0.91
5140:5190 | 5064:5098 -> 0.84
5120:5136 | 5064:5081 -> 0.94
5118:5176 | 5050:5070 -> 0.98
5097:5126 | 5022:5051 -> 1.02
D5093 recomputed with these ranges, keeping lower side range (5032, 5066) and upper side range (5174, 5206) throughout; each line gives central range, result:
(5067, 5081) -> -1.65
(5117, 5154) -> -2.66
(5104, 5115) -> -0.64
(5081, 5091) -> -1.53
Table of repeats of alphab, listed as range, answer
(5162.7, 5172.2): 13.3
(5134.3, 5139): 13.4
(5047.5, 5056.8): 13.3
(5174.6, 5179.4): 10.7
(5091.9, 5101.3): 15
